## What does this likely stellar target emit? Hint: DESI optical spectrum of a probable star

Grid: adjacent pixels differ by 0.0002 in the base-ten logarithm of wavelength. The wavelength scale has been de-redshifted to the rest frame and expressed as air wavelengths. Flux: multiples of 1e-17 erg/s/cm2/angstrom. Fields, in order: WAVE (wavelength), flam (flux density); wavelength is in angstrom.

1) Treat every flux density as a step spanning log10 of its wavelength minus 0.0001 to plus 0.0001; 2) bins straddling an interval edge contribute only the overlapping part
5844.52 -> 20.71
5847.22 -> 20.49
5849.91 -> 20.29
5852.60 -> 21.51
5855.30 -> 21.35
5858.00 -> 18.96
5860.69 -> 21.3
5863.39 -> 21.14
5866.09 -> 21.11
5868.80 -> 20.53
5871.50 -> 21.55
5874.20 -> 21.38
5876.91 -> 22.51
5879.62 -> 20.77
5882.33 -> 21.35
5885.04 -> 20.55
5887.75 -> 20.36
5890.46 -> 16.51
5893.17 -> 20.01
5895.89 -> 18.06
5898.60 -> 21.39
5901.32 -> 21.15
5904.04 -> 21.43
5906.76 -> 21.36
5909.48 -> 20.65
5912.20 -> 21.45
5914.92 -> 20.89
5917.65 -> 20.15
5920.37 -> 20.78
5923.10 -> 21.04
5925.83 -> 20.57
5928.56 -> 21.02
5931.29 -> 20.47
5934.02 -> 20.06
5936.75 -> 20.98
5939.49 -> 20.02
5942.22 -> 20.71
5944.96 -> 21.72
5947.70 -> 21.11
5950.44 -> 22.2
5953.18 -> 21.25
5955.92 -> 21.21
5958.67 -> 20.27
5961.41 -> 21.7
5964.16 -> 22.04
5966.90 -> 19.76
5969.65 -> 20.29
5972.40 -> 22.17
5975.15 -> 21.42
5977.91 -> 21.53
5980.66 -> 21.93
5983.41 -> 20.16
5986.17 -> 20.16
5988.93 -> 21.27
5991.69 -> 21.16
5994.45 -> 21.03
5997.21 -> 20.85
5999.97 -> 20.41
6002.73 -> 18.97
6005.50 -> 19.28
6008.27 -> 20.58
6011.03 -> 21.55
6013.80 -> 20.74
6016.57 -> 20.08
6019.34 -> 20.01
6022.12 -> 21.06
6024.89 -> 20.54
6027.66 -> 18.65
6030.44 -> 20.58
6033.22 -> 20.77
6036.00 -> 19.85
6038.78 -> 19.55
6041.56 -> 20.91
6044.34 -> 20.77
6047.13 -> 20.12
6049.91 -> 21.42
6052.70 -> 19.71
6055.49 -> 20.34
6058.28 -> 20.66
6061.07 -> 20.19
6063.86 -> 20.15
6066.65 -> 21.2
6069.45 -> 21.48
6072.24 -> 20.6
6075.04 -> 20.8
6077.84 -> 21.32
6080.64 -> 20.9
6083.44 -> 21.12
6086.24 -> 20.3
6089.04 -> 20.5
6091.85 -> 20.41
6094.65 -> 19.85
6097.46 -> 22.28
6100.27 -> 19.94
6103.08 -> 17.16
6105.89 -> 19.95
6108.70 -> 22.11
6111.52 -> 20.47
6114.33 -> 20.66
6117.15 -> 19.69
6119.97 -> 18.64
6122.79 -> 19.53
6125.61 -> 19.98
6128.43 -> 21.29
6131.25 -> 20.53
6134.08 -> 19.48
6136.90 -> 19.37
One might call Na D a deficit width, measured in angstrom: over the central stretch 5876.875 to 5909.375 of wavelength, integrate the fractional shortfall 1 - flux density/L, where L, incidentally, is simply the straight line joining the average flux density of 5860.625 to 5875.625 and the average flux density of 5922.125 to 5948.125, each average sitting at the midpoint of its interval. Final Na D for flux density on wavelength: 1.0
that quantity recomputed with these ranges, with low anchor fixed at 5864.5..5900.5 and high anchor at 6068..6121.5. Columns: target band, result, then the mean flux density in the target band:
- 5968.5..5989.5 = -0.68 angstrom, 21.1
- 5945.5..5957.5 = -0.57 angstrom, 21.4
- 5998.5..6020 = 0.25 angstrom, 20.2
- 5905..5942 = -0.48 angstrom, 20.7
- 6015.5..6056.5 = 0.30 angstrom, 20.3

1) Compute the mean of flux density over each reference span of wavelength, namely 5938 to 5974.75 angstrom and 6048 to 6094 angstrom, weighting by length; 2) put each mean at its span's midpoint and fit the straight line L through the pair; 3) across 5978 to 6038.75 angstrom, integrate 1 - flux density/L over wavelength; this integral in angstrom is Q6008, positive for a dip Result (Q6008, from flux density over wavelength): 1.3 angstrom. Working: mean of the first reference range 21.1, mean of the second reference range 20.7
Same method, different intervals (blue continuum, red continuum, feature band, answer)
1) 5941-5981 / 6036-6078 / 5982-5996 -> 0.2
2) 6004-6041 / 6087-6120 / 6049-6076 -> -0.5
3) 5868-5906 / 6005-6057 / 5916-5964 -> -1.0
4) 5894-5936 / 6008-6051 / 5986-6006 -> 0.1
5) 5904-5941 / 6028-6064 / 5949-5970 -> -0.5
